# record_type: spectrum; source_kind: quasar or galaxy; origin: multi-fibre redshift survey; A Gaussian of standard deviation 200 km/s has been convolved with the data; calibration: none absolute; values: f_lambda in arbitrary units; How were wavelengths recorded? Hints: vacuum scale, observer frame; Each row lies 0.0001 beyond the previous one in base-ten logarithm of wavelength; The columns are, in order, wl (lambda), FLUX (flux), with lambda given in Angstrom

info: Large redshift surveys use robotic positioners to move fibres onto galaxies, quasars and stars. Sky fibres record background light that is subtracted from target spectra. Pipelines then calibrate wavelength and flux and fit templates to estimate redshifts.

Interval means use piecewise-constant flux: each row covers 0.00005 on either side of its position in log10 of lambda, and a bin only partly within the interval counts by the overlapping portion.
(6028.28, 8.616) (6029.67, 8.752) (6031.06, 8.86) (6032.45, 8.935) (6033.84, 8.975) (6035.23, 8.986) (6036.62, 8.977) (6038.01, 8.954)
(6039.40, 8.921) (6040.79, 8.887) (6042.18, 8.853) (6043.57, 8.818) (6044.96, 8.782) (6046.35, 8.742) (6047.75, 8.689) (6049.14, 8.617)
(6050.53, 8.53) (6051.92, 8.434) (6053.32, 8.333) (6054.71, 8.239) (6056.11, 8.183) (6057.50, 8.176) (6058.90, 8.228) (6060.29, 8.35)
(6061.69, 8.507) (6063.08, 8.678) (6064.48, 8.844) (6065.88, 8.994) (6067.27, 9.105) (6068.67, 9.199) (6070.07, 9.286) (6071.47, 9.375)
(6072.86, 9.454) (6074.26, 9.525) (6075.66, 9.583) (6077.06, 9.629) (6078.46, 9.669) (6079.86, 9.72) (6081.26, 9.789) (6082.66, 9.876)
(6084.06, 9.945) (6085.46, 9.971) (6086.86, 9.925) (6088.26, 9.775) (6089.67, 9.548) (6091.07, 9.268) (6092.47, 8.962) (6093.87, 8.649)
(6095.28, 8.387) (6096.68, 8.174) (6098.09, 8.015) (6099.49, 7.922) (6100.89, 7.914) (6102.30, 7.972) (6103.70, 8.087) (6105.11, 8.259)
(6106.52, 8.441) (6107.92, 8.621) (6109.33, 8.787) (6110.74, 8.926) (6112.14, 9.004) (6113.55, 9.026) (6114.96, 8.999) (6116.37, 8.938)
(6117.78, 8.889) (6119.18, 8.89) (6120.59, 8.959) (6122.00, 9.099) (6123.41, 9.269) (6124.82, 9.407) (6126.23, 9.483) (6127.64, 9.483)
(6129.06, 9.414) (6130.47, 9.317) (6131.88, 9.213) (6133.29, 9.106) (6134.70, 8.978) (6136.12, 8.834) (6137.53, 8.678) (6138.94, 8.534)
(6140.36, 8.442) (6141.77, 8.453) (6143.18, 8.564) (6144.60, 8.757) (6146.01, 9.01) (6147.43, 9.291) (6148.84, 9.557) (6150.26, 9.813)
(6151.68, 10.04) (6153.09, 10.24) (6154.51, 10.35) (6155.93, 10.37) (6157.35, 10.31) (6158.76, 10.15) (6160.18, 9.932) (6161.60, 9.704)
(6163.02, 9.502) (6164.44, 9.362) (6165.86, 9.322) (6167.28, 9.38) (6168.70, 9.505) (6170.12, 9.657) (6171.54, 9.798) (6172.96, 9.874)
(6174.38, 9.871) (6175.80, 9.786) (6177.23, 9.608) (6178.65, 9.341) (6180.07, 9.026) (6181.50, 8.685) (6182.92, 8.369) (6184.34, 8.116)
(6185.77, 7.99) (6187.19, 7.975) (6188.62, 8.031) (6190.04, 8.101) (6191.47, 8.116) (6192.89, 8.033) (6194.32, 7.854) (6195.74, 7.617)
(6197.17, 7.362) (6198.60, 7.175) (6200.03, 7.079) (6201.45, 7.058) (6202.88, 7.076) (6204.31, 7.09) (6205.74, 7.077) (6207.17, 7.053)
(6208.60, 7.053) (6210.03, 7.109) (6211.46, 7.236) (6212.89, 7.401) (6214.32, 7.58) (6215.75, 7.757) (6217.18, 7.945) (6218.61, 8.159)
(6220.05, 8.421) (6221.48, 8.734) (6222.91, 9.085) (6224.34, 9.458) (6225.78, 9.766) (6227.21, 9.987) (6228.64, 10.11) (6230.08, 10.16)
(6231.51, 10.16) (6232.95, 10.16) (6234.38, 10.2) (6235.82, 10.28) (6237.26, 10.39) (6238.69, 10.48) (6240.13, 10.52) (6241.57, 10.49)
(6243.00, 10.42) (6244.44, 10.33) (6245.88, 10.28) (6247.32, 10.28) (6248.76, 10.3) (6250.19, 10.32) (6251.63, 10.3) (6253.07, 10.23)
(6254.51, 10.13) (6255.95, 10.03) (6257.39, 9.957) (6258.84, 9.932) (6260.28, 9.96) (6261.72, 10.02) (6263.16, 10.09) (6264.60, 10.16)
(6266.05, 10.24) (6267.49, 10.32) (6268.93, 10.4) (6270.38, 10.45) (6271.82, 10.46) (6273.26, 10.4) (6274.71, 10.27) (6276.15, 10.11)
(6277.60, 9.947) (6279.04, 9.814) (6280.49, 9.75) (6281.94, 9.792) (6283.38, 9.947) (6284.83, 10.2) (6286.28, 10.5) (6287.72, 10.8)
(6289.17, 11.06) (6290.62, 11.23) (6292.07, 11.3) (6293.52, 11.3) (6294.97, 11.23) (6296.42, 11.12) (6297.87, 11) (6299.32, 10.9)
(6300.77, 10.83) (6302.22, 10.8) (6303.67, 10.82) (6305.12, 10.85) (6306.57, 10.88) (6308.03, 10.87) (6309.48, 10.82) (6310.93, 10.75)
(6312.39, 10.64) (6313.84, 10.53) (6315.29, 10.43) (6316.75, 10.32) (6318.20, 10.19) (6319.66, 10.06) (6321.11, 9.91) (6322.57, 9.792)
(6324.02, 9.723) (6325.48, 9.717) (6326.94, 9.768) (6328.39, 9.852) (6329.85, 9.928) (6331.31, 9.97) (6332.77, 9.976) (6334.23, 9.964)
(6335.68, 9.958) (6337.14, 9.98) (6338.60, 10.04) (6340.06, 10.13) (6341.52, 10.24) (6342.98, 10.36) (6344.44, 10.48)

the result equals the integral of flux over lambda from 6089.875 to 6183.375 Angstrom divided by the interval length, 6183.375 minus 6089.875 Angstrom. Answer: 9.13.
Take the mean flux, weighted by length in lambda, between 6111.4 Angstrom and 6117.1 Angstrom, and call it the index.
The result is 8.99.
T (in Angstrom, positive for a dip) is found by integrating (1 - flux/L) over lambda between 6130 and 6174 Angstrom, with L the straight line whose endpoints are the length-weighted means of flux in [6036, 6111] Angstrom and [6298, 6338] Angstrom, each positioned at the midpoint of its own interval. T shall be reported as -0.4 Angstrom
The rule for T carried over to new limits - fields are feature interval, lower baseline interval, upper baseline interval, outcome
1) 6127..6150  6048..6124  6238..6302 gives 0.84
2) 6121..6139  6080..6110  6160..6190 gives -0.32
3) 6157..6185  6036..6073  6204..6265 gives -0.94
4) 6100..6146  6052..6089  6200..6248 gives 1.22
